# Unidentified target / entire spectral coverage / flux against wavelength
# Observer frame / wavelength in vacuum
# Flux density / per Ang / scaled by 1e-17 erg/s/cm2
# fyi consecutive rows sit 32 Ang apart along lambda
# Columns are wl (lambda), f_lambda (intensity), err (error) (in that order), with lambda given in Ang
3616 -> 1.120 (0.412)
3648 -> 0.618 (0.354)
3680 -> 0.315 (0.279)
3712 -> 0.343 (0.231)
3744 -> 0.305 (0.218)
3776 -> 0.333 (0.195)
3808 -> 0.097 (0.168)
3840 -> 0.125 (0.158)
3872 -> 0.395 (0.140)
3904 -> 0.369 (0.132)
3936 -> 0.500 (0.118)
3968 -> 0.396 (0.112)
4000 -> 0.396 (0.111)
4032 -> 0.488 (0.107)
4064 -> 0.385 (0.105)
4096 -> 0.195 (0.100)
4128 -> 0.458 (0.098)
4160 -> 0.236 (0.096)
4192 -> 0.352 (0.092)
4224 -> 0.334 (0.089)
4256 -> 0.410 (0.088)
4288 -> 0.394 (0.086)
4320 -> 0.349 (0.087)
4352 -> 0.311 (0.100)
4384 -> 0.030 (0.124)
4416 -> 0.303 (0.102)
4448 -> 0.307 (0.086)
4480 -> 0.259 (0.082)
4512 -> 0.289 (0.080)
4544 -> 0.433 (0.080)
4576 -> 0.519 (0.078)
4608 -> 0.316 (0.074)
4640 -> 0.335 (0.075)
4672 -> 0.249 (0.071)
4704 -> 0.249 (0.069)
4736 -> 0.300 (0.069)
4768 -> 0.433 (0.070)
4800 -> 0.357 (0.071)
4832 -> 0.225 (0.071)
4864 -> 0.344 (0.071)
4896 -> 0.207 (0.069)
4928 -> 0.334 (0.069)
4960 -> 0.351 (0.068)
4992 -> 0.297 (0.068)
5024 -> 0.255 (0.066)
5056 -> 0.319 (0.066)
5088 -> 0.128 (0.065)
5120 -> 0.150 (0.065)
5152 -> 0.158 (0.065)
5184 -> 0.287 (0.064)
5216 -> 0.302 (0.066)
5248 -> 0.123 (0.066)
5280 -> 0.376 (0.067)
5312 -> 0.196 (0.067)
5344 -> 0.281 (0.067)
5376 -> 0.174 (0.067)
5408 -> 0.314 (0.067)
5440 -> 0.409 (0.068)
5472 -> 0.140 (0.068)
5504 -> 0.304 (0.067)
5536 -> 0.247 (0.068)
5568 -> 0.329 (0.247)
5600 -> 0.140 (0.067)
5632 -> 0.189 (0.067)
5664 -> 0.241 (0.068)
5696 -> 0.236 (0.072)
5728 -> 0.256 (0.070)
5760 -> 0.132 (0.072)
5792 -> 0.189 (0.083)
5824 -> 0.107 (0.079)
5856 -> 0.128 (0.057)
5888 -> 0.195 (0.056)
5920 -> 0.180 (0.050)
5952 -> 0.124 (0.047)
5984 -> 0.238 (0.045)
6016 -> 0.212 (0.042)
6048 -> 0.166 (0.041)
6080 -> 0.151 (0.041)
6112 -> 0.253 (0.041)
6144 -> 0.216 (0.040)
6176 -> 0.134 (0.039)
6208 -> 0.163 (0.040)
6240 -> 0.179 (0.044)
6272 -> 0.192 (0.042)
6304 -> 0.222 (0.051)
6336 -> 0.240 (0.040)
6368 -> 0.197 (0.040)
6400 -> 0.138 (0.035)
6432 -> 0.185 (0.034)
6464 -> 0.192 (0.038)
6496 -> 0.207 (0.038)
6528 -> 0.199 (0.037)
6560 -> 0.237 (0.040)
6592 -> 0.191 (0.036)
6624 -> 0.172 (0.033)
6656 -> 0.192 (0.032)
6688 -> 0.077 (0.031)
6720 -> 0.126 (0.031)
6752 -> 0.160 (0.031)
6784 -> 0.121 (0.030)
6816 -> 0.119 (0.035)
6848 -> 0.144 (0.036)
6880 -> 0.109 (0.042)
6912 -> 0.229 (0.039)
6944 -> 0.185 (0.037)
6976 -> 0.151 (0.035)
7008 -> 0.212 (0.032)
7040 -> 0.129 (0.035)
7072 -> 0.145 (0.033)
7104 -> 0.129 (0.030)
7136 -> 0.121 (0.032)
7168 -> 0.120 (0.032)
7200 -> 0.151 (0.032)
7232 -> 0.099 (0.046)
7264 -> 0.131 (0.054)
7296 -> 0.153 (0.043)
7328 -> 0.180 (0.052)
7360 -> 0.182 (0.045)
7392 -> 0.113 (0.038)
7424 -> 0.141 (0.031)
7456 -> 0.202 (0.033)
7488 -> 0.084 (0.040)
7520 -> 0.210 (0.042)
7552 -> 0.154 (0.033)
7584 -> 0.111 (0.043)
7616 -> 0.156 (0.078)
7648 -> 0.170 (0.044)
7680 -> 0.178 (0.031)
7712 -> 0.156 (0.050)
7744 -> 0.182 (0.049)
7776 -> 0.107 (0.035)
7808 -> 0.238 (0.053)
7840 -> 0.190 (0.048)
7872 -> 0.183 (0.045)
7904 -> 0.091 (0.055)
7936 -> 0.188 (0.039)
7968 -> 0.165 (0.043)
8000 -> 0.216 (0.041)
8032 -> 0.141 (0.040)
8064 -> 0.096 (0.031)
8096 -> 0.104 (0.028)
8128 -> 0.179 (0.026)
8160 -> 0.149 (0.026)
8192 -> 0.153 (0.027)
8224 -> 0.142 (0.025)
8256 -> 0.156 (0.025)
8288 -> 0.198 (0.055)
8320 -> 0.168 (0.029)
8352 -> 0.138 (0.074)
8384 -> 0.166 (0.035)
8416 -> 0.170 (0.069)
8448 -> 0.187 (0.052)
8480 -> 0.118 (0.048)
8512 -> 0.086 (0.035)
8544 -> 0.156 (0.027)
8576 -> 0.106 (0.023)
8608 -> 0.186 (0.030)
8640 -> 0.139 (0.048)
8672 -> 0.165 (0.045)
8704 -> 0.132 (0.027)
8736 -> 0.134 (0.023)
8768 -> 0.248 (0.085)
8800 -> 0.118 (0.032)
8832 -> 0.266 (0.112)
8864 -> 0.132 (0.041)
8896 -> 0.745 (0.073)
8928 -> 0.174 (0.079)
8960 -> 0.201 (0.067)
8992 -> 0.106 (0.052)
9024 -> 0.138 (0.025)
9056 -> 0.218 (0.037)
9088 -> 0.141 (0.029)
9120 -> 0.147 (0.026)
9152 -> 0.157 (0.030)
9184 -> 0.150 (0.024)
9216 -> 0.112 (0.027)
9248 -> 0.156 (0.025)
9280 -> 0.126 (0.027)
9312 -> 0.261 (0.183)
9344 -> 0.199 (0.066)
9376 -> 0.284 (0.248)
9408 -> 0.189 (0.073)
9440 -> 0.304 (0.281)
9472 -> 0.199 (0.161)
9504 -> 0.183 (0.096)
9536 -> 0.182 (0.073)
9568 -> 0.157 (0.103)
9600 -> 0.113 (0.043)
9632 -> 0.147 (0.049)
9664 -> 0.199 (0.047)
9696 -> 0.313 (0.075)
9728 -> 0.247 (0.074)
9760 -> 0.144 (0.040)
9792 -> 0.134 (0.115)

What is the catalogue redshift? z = 1.388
